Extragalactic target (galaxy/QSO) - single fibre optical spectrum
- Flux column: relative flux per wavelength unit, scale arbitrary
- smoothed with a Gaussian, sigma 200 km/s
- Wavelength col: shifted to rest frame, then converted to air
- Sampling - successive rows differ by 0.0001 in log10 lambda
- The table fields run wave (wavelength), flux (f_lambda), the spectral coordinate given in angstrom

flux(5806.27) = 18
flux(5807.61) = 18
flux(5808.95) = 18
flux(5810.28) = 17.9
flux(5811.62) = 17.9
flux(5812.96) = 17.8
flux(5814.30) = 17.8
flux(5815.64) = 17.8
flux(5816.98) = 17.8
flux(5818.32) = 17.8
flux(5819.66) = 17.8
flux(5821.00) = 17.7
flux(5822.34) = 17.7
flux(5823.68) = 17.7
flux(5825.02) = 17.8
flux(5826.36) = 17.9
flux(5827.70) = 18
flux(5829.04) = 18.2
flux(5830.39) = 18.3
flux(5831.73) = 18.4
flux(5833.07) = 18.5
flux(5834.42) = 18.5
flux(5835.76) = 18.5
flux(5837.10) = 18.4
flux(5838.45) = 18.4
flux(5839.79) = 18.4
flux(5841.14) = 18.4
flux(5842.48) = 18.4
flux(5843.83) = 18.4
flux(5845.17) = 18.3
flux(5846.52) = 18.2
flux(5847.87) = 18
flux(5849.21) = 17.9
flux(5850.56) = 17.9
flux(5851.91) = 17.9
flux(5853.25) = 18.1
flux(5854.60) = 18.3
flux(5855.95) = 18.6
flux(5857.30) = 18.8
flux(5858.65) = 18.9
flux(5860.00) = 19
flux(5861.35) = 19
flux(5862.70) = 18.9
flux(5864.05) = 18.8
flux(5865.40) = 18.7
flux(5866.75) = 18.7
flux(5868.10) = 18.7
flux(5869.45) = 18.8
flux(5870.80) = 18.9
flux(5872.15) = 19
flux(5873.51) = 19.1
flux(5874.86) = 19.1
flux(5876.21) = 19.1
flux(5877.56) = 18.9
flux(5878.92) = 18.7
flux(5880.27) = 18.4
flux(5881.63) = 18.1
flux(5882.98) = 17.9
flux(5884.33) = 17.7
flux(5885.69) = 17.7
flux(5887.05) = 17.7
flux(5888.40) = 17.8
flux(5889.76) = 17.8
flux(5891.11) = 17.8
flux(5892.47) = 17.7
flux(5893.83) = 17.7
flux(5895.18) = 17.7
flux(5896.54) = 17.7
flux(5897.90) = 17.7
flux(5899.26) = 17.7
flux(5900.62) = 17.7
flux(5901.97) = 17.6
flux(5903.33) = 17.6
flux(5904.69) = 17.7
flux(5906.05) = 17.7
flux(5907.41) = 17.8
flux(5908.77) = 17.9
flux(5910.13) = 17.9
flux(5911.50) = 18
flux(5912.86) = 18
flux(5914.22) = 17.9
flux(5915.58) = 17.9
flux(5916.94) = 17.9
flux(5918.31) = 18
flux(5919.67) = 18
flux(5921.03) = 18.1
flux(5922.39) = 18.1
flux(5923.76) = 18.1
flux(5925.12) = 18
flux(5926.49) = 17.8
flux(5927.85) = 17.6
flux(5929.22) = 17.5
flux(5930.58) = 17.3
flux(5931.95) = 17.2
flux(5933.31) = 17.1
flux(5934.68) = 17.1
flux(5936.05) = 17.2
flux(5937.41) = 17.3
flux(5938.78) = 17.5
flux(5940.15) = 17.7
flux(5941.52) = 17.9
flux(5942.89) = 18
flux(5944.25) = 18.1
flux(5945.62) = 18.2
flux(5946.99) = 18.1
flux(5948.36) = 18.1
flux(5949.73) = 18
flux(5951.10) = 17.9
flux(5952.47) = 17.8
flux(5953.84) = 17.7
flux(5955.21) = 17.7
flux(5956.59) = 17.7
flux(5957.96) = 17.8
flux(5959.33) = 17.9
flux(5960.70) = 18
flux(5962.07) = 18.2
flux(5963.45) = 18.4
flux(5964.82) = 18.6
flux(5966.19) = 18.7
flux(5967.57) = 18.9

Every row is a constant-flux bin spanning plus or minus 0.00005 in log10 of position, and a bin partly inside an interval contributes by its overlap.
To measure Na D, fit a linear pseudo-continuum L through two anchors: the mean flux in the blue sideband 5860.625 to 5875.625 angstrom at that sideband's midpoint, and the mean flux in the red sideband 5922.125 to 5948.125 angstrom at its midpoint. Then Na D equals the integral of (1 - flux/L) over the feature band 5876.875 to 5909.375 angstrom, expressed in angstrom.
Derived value 1.0 angstrom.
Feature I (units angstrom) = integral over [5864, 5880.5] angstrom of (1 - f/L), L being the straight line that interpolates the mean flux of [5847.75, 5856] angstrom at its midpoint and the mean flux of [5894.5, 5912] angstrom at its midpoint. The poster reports -0.83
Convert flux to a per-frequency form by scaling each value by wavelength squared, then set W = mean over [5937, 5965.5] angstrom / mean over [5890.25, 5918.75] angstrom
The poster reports 1.02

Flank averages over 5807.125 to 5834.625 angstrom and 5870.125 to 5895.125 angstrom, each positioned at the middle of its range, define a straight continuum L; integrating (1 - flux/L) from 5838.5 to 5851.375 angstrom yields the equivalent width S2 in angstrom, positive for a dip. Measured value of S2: -0.1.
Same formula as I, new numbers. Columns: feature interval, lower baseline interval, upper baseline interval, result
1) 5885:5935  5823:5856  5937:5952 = 0.7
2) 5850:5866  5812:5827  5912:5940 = -0.8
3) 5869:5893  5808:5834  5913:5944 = -0.7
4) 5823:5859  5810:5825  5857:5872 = 0.1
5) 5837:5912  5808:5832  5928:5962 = -1.8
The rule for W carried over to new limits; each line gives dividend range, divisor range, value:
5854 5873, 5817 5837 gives 1.05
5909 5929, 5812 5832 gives 1.04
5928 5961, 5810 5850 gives 1.02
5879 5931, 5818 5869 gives 0.99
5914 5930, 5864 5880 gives 0.97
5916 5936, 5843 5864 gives 0.98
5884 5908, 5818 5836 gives 1.00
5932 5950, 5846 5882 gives 0.98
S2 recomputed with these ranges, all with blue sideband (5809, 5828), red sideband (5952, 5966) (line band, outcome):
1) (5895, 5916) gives 0.2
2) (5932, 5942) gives 0.3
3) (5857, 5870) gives -0.7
